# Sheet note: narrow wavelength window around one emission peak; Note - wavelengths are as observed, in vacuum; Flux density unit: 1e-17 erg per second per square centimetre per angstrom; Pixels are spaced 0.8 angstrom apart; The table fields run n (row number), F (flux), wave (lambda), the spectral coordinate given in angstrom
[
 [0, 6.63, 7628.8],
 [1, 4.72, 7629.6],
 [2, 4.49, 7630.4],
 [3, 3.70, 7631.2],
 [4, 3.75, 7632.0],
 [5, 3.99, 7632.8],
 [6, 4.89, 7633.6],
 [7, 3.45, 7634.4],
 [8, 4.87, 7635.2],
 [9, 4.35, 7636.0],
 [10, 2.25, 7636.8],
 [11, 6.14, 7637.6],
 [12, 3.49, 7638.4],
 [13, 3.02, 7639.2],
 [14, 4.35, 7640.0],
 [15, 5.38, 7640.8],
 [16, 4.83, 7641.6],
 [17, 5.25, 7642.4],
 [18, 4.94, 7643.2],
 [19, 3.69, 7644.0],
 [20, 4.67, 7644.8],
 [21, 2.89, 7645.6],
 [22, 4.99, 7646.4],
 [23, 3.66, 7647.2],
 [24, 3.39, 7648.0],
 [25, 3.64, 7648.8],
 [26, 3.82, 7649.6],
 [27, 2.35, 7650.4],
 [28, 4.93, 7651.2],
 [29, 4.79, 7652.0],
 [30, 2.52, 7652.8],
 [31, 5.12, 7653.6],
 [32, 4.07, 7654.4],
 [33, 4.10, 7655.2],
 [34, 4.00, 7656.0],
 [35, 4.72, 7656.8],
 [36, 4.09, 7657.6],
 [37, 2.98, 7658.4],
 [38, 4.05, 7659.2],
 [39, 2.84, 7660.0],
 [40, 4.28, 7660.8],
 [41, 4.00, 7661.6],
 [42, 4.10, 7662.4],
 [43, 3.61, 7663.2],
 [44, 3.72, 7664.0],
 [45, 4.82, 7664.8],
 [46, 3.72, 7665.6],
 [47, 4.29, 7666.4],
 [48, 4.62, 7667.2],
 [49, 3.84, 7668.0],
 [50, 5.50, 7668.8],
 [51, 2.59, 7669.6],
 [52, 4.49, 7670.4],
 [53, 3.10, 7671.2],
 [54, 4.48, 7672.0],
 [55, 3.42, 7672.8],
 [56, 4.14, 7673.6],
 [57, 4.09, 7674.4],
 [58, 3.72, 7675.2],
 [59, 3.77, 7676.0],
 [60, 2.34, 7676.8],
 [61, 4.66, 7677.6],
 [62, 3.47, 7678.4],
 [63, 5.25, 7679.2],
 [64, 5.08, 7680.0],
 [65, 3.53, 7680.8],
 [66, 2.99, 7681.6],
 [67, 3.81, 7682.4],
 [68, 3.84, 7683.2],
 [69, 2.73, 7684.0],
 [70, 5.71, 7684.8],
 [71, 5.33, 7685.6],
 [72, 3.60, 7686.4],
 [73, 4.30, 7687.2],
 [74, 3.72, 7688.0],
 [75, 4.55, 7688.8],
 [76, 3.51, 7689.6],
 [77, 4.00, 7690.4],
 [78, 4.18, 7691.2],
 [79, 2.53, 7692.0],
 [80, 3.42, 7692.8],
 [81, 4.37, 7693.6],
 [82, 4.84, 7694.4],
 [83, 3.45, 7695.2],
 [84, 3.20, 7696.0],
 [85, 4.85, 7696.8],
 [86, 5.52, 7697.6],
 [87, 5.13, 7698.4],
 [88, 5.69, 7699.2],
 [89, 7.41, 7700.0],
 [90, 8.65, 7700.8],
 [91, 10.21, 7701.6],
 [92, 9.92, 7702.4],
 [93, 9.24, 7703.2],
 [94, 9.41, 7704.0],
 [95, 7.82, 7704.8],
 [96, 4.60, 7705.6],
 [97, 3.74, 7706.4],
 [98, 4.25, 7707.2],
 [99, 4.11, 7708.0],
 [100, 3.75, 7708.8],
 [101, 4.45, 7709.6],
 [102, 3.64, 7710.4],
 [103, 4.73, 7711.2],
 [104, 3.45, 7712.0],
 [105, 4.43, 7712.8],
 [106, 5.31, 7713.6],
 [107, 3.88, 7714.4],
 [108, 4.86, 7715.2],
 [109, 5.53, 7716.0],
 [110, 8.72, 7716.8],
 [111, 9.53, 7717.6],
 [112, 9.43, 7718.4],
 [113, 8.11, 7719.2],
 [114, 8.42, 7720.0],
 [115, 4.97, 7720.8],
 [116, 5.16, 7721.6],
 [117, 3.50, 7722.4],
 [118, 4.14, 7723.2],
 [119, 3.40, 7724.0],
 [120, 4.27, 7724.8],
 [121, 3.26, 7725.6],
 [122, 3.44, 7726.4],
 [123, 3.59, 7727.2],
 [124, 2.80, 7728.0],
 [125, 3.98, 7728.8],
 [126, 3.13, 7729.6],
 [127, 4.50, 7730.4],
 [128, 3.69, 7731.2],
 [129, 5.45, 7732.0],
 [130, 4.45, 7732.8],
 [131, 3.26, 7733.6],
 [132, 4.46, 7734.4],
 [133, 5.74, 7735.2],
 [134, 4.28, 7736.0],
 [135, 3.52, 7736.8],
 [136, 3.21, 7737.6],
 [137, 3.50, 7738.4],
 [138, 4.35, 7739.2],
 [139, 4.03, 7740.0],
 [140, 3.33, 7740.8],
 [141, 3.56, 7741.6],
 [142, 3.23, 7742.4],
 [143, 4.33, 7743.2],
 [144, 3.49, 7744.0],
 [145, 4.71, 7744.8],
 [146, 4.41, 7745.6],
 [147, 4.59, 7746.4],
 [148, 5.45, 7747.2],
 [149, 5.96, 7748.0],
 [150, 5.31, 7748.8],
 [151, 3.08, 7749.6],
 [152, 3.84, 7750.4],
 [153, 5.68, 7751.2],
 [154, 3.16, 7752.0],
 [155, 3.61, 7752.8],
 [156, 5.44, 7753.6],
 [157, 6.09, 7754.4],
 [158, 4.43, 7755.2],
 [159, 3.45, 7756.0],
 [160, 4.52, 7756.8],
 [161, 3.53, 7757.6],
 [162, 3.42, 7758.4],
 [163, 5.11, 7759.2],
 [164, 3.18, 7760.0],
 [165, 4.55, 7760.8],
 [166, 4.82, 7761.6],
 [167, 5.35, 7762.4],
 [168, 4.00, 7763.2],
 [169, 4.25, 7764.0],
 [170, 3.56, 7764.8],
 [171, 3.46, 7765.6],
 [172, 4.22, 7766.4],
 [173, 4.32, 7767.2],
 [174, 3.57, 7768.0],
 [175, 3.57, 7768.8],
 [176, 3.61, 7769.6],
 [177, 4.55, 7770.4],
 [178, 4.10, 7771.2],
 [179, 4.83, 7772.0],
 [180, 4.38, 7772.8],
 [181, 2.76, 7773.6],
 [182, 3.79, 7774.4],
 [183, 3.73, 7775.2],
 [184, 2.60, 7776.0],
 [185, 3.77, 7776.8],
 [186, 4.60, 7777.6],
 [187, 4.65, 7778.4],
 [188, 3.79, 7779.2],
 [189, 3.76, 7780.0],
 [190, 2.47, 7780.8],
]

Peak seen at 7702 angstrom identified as [S II] 6716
